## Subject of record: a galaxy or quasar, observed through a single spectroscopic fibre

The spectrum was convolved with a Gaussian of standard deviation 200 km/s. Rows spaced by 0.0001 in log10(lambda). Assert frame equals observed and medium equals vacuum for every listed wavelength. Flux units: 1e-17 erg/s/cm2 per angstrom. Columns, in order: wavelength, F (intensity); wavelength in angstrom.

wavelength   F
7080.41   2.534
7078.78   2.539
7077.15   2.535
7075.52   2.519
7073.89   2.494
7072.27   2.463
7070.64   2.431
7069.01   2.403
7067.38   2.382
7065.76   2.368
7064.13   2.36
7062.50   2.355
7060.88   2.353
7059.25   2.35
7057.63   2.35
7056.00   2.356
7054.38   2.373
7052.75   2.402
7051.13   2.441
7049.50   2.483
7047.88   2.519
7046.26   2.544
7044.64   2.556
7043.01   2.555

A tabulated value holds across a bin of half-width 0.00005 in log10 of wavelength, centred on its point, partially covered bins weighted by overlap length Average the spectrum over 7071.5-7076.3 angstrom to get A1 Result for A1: 2.5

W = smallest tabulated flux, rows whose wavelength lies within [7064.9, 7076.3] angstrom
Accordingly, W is 2.368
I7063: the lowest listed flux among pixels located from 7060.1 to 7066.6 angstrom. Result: 2.353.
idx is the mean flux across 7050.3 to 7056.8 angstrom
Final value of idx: 2.39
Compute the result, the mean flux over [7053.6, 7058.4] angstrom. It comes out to 2.36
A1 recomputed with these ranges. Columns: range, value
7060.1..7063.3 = 2.36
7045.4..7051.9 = 2.5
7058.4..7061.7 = 2.36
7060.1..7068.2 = 2.36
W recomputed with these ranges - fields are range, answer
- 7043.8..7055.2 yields 2.373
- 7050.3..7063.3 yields 2.35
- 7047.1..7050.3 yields 2.483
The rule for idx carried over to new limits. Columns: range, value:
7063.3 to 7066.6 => 2.36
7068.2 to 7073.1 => 2.44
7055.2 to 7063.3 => 2.35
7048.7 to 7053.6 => 2.44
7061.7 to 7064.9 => 2.35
